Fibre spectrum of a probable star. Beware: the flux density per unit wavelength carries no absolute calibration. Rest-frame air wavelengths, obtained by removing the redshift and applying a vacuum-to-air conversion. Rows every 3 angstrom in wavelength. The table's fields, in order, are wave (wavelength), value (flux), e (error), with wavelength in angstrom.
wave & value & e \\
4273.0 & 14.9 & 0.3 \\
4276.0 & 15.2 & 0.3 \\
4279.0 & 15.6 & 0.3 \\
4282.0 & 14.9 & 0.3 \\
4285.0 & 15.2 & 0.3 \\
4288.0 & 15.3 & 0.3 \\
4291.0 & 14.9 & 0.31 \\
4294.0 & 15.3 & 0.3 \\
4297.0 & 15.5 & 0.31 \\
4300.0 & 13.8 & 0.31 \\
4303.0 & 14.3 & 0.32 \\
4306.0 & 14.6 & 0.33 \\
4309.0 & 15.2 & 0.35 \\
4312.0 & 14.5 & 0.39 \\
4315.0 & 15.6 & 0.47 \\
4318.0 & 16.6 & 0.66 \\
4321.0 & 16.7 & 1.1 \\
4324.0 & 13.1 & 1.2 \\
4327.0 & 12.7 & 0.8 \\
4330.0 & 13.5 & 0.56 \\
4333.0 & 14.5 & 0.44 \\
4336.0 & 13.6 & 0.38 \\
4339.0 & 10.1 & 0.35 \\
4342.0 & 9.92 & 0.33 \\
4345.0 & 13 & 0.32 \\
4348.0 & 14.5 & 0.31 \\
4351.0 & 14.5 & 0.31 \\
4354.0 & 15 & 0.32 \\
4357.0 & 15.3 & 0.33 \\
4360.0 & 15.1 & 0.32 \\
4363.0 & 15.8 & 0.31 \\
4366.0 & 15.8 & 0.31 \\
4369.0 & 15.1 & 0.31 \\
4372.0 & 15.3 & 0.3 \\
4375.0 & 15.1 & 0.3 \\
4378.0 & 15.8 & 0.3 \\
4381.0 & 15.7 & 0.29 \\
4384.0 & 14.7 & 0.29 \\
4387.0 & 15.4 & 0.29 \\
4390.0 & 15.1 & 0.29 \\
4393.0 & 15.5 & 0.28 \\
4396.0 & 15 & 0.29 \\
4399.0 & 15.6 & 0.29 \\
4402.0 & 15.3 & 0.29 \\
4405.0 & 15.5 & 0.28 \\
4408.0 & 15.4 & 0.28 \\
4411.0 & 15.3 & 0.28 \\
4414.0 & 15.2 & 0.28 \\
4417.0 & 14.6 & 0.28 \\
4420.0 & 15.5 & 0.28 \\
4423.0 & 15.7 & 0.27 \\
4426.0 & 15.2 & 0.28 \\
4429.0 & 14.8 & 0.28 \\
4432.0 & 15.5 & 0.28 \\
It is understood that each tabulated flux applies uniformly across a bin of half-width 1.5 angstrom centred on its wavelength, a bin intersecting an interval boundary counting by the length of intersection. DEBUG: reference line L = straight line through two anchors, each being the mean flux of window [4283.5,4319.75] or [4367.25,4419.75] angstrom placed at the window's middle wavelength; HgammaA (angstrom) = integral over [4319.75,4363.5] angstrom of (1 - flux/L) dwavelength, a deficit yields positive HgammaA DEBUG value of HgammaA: 4.1 angstrom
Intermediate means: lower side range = 15.1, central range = 13.8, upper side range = 15.3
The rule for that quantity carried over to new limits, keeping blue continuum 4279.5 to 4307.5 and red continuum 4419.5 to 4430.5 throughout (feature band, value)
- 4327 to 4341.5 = 2.2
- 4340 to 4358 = 1.8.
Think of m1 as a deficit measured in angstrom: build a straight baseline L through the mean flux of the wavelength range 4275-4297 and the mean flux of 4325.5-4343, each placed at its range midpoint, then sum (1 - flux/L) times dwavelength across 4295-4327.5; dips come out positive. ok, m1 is -2.6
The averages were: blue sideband 15.2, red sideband 12.5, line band 14.9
